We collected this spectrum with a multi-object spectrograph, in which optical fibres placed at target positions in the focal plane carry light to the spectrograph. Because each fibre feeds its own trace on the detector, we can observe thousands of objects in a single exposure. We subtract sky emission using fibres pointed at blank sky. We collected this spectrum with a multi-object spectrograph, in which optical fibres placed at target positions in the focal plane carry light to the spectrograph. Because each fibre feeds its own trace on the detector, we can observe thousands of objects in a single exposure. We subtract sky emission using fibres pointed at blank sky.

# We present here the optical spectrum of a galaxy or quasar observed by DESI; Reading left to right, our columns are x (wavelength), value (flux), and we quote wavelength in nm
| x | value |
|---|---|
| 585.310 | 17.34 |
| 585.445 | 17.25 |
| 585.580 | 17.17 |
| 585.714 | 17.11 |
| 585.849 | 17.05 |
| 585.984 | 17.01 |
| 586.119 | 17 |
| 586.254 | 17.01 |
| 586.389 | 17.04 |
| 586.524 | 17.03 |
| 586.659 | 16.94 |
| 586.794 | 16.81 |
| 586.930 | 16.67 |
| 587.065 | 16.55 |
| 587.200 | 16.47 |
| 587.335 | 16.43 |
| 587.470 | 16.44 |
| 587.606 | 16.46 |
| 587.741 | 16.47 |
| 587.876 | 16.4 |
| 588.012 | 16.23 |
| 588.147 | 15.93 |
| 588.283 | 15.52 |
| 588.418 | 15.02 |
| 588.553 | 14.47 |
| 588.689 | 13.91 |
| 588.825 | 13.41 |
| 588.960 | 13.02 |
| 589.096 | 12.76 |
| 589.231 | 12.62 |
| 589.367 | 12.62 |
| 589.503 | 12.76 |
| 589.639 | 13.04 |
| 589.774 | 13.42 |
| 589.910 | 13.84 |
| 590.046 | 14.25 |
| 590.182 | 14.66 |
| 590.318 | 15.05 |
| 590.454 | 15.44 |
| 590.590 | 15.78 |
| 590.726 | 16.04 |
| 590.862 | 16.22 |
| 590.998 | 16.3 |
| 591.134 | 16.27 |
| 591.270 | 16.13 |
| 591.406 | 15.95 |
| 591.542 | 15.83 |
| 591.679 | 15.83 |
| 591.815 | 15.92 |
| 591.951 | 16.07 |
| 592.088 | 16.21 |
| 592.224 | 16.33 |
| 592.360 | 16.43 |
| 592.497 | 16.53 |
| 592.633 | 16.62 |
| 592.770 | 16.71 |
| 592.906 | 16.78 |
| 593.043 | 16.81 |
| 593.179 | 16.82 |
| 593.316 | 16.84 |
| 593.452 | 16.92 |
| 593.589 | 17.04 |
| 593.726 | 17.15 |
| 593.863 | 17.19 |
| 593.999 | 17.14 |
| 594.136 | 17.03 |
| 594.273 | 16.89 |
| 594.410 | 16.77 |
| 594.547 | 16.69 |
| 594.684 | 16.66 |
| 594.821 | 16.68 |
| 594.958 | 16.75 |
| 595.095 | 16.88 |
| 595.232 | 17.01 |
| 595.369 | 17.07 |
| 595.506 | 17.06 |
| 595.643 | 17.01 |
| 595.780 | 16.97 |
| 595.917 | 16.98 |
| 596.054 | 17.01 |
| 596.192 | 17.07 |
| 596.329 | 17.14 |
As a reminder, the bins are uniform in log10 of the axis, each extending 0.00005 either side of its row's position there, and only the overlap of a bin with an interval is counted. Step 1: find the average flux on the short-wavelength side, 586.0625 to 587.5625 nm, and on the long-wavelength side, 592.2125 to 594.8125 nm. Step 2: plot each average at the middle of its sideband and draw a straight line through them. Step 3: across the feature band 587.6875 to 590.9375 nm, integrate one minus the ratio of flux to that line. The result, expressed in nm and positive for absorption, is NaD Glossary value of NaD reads 0.434 nm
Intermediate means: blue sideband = 16.7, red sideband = 16.8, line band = 14.5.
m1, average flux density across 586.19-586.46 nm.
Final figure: 17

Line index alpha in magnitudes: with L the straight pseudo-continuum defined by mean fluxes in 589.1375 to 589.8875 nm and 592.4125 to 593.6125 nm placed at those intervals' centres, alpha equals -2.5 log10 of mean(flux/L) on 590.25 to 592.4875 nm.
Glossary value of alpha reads -0.07 mag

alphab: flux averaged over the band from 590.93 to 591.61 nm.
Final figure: 16.1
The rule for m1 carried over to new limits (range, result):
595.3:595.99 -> 17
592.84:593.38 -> 16.8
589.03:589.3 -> 12.7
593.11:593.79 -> 17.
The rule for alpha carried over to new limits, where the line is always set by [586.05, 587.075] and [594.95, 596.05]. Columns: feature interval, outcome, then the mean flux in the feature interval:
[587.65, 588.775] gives 0.096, 15.5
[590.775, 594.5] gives 0.027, 16.5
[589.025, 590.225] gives 0.262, 13.3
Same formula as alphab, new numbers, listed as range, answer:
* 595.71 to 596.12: 17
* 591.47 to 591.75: 15.8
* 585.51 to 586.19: 17.1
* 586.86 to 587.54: 16.5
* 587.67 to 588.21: 16.3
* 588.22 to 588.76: 14.7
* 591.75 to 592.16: 16.1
